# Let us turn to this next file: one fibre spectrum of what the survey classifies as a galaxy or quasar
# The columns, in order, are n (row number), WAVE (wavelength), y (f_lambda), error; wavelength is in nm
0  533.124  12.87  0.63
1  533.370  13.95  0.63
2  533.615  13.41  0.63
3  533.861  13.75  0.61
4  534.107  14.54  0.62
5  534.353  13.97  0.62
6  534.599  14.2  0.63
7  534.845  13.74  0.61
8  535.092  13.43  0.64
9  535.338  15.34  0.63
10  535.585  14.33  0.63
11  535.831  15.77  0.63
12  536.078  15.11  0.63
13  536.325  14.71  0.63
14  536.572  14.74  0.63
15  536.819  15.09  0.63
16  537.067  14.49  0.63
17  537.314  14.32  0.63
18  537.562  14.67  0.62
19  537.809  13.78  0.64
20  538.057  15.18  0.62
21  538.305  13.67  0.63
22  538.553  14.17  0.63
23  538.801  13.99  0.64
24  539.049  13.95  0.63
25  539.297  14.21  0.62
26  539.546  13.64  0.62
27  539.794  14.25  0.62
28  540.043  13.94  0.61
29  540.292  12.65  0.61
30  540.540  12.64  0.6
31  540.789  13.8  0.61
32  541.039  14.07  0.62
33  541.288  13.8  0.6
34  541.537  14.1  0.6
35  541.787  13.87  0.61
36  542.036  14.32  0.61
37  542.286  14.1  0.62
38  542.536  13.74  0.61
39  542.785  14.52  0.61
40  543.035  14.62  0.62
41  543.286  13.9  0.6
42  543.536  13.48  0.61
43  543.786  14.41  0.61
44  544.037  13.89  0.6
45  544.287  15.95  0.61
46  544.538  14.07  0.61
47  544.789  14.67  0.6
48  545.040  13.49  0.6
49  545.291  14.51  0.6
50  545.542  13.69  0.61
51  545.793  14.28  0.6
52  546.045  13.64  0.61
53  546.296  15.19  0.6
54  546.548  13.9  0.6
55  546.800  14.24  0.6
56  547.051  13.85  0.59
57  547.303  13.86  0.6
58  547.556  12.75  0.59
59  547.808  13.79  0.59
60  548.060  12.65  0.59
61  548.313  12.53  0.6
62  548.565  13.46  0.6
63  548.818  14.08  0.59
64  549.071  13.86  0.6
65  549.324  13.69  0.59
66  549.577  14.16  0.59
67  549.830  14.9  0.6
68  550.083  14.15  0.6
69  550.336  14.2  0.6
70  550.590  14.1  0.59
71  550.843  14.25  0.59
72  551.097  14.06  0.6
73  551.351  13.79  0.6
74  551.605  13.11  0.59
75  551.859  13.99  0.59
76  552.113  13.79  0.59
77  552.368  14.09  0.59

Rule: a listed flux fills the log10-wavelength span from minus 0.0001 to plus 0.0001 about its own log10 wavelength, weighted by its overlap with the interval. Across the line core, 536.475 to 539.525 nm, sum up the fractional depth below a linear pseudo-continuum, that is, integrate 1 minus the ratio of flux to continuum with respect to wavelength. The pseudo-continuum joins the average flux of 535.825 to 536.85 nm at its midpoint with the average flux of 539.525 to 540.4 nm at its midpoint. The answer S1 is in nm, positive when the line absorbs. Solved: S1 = 0.01 nm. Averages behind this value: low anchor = 15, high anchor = 13.6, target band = 14.3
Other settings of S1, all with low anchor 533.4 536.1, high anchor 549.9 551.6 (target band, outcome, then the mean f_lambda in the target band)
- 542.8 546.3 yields -0.03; 14.2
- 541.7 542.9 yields 0.01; 14.1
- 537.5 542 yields 0.10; 13.9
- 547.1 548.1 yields 0.05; 13.4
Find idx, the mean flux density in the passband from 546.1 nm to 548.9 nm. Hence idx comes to 13.7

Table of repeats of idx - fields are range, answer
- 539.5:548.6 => 13.9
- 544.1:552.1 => 14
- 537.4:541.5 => 13.9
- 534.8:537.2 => 14.7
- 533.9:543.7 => 14.2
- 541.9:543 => 14.2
